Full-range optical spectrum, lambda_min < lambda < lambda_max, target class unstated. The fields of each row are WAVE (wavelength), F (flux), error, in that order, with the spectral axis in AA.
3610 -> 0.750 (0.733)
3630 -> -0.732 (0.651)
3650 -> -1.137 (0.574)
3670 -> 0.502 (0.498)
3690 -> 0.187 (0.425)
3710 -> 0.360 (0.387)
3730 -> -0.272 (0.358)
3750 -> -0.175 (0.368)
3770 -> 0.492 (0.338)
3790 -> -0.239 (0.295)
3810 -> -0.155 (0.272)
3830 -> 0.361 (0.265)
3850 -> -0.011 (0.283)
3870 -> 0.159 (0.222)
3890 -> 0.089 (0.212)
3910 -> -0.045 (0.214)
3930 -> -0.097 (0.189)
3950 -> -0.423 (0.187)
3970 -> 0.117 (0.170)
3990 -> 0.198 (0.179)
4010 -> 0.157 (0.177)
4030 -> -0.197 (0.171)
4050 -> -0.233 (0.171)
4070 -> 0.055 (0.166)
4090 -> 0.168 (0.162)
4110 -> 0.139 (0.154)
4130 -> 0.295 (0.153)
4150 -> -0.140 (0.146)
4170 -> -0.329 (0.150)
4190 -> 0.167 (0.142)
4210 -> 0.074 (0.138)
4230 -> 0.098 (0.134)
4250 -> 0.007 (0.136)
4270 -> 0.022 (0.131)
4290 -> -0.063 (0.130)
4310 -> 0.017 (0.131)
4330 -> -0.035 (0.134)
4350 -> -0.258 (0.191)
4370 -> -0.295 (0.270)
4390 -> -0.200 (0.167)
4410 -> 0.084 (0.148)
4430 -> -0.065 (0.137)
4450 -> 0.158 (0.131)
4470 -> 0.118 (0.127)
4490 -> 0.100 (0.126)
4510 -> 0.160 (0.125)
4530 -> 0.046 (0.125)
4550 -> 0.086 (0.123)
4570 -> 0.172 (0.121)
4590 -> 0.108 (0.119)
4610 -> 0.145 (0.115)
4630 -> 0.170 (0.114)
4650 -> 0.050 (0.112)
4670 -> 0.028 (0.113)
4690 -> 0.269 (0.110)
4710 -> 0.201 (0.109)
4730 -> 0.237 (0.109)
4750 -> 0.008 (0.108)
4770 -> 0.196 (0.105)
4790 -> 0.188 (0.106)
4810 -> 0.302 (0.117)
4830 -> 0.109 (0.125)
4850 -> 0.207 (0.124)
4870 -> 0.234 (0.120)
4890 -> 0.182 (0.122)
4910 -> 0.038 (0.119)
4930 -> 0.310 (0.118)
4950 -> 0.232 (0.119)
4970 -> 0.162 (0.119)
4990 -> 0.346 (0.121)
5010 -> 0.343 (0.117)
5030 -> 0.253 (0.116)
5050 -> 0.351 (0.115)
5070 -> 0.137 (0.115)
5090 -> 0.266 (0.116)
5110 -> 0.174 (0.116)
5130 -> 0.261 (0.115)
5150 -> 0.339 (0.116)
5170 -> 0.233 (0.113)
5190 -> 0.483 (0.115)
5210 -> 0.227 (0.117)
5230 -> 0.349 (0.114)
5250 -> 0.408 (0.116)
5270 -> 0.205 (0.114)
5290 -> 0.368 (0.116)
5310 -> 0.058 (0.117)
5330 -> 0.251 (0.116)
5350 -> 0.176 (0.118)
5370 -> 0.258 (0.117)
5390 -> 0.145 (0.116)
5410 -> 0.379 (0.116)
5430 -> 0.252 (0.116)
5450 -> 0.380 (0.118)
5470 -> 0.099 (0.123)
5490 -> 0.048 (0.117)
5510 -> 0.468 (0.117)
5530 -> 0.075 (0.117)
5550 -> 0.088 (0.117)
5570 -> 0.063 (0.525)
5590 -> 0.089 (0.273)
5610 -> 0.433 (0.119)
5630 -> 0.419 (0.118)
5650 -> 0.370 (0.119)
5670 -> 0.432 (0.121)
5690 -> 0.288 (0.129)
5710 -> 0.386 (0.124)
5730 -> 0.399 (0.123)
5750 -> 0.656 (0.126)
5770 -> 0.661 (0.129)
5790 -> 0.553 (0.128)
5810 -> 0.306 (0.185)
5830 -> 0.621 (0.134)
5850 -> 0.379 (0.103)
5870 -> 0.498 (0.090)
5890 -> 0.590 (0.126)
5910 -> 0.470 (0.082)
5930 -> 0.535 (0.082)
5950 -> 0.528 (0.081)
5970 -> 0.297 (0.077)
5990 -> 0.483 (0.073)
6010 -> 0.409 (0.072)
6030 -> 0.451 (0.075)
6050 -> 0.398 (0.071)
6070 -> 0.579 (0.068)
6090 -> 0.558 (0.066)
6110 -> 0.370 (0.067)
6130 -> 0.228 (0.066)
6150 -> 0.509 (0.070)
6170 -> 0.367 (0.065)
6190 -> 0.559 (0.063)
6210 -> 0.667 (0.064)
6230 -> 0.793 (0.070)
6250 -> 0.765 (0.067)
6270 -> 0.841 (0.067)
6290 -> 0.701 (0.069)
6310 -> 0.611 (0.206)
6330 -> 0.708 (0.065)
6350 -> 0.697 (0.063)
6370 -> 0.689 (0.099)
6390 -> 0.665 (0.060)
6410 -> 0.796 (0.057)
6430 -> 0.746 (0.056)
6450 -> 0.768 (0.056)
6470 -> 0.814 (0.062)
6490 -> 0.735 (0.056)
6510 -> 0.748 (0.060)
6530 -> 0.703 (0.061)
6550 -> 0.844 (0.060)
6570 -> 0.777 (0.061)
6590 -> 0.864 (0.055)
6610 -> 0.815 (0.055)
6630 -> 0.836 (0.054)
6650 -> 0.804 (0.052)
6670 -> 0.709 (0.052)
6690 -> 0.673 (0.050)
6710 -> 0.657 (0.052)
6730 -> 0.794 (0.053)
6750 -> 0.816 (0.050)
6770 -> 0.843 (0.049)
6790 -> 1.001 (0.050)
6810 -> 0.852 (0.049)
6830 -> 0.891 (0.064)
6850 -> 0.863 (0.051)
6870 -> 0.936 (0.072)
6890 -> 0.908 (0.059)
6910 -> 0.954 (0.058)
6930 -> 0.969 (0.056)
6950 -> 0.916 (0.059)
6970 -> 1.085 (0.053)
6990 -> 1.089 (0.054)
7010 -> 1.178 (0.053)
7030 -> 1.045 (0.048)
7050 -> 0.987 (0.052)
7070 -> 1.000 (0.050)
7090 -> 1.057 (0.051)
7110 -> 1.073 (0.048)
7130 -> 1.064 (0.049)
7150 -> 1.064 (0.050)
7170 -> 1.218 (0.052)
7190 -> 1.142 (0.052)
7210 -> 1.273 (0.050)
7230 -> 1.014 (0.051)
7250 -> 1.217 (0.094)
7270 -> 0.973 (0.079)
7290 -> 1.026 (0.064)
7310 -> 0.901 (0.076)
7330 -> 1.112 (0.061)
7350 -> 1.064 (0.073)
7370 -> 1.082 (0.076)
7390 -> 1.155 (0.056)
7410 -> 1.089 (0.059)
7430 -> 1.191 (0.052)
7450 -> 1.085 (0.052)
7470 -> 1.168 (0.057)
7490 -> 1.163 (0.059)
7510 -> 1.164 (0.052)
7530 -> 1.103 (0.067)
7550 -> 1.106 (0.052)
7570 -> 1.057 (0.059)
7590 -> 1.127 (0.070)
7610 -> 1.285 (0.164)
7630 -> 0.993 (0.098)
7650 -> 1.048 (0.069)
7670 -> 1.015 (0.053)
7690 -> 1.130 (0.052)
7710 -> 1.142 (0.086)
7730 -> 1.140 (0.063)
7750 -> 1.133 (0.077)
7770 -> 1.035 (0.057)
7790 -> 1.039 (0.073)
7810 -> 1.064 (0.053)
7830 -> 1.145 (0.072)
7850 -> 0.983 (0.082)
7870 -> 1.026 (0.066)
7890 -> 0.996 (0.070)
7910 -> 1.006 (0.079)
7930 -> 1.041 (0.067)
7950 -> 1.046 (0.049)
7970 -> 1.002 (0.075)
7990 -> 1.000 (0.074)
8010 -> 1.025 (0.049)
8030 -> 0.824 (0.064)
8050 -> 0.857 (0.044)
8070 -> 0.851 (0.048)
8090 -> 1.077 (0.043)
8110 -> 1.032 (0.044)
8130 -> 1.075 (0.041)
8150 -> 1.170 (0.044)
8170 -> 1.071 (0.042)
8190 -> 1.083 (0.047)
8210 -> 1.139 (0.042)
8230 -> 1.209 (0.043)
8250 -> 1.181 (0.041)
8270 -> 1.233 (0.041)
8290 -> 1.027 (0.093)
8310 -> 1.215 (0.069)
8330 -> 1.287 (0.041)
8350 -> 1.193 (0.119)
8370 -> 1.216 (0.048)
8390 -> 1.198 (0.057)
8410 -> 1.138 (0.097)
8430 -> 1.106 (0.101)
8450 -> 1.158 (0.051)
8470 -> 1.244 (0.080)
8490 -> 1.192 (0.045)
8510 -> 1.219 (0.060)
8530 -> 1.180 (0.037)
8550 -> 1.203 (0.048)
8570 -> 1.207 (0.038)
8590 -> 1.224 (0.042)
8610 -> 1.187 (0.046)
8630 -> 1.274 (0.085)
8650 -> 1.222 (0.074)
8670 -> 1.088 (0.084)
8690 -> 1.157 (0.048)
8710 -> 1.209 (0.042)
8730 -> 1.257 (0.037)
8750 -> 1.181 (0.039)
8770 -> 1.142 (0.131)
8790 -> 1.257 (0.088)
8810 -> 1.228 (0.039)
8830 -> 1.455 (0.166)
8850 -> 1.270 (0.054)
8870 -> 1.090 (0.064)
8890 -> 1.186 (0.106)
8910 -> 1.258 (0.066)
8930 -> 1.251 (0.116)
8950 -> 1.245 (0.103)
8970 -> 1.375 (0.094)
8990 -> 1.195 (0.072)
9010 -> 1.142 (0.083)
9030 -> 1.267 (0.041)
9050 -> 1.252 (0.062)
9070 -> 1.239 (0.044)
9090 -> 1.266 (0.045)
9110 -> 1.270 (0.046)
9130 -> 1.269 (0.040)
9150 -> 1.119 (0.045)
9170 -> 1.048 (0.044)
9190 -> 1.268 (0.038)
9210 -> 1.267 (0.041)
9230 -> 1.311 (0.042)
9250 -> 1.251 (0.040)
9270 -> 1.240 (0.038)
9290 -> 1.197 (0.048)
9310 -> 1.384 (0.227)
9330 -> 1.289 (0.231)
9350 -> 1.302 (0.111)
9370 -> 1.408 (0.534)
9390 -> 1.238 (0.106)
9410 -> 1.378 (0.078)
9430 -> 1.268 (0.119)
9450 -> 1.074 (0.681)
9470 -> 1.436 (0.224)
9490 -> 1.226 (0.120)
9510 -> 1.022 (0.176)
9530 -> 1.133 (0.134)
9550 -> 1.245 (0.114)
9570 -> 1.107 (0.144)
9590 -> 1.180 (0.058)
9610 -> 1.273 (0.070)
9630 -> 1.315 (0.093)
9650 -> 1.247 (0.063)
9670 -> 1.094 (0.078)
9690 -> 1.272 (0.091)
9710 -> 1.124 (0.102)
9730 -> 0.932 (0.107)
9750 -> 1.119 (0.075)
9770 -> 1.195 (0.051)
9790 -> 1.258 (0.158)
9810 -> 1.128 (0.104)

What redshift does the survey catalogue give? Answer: 0.555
